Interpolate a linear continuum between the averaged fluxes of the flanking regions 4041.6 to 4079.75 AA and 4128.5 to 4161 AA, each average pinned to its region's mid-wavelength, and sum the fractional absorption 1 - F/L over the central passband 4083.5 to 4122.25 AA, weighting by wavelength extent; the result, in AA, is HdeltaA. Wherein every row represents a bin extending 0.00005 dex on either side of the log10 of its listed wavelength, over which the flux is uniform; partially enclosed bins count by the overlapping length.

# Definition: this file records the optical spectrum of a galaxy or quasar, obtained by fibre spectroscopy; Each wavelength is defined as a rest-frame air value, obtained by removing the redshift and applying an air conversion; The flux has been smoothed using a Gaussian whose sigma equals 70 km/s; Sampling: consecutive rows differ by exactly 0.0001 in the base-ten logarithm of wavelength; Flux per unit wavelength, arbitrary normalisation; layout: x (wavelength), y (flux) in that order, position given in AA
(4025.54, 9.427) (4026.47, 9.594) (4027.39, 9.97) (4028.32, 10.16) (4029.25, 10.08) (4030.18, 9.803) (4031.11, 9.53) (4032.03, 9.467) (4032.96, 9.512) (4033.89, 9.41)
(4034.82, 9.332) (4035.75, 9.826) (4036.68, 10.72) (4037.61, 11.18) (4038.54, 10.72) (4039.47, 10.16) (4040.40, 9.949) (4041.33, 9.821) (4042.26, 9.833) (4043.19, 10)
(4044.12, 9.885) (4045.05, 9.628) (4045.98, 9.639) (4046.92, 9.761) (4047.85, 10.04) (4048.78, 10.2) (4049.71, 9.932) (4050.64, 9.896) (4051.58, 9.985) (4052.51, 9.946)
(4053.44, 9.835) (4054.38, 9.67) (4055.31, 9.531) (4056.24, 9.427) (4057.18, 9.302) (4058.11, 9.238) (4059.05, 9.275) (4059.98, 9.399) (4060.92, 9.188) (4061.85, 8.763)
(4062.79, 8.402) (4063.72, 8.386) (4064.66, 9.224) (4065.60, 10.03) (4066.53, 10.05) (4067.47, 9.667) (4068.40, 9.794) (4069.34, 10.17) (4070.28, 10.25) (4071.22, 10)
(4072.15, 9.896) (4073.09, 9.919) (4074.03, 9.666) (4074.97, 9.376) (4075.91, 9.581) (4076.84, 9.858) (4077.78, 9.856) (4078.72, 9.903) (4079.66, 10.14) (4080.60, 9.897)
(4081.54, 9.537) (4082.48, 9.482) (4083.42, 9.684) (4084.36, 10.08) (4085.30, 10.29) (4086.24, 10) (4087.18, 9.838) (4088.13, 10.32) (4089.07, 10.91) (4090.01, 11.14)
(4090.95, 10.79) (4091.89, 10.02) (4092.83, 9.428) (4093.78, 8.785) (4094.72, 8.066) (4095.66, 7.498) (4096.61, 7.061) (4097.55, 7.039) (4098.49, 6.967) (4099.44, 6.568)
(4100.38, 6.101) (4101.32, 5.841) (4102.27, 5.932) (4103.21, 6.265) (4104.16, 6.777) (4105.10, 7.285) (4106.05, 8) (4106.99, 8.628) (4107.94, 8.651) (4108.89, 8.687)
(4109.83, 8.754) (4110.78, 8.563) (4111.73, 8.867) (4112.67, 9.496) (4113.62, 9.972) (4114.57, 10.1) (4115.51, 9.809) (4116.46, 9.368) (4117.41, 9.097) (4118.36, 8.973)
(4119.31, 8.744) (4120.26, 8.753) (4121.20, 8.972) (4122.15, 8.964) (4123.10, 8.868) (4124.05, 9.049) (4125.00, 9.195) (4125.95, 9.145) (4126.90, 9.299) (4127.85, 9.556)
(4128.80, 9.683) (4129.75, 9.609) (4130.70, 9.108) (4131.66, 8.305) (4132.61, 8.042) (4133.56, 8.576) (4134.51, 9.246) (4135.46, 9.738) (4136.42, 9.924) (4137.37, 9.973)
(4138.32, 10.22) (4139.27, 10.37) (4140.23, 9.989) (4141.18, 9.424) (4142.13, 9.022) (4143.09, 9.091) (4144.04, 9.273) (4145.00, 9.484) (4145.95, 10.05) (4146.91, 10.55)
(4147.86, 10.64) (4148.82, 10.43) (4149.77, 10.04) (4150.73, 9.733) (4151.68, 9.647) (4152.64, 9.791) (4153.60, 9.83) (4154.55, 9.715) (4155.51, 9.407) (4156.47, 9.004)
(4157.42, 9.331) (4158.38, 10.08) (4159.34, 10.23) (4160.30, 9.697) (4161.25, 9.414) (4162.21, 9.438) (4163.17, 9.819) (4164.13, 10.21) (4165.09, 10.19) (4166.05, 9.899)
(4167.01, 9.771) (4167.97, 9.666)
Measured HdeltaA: 3.9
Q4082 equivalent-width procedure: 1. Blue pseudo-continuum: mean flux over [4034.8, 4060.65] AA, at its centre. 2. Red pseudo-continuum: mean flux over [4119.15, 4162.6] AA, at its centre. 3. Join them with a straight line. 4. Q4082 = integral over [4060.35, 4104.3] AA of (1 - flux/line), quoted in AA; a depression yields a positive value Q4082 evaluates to 2.9 AA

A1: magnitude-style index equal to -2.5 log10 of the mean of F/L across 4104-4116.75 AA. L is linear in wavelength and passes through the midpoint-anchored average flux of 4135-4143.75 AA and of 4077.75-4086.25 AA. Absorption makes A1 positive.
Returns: 0.11 mag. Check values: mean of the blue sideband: 9.88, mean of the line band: 8.83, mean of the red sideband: 9.74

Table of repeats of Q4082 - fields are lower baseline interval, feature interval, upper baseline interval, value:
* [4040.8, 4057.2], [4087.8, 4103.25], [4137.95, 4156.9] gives 2.53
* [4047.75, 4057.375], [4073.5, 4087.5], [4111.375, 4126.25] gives -0.38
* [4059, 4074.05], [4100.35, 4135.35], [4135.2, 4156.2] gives 3.88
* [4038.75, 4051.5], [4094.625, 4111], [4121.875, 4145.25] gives 3.77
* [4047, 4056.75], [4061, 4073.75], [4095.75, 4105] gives -1.15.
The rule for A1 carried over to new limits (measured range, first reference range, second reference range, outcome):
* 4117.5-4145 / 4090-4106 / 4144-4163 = -0.04 mag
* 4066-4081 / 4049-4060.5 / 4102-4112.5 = -0.10 mag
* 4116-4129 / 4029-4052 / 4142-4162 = 0.08 mag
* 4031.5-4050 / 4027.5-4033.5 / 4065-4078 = -0.02 mag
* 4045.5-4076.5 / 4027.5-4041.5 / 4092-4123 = -0.03 mag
